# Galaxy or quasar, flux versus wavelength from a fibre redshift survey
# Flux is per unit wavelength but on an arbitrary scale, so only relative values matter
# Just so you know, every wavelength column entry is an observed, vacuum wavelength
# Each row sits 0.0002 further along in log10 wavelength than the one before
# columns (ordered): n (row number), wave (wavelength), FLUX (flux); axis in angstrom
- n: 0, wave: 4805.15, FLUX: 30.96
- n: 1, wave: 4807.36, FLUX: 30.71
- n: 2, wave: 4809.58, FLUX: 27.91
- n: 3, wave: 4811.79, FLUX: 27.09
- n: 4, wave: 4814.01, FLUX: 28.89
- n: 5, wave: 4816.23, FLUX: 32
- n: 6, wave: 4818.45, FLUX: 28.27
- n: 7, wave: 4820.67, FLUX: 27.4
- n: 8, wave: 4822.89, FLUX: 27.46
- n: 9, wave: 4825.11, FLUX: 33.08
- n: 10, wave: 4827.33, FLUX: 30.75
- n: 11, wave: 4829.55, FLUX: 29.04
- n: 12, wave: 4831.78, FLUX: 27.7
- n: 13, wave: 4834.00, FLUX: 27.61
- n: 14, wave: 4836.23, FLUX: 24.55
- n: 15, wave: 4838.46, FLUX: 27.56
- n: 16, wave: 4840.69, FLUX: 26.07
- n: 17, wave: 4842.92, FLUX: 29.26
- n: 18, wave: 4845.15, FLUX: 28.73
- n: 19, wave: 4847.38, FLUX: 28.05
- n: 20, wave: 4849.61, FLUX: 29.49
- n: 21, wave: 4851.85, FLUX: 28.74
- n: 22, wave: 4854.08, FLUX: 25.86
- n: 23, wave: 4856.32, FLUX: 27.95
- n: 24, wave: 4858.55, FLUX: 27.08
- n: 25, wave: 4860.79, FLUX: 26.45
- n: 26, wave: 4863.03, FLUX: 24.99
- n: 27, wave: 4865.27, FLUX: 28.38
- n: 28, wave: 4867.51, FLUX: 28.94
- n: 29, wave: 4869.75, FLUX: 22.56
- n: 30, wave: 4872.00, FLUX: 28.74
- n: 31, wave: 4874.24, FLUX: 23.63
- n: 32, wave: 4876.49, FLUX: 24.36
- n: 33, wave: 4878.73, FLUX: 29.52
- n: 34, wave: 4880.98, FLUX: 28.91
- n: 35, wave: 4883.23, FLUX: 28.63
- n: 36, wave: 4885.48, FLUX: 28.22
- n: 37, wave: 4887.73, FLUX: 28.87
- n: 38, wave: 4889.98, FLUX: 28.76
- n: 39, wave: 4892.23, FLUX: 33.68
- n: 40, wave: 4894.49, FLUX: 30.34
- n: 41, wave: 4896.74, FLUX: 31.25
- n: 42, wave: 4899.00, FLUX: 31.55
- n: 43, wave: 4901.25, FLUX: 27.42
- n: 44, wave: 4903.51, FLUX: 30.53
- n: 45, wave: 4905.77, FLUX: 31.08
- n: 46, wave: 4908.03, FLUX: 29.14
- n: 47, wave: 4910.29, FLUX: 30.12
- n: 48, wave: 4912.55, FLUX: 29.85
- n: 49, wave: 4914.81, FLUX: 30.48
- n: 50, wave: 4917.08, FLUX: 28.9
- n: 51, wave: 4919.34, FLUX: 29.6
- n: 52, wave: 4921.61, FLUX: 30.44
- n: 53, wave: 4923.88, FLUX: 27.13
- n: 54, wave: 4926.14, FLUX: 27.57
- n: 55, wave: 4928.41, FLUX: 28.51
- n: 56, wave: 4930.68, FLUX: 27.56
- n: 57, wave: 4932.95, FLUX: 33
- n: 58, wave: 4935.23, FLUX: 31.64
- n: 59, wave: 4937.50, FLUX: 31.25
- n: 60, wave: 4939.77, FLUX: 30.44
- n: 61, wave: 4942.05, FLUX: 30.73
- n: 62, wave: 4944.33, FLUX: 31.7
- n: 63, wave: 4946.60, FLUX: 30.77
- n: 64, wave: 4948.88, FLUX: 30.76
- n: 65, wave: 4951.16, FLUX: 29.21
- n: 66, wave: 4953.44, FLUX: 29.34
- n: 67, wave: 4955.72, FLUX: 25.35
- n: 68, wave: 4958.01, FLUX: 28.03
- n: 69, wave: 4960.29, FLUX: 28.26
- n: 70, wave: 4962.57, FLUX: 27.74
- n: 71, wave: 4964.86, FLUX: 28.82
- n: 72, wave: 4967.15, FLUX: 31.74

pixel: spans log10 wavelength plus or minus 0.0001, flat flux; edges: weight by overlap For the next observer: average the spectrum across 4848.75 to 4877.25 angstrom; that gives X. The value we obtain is 26.7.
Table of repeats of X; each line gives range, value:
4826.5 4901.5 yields 28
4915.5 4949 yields 30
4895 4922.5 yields 30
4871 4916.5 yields 29.3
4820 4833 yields 29.3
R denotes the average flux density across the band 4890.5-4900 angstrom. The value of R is 31.5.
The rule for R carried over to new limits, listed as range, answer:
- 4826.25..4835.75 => 28.5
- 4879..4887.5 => 28.7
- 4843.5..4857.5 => 28.2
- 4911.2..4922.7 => 29.9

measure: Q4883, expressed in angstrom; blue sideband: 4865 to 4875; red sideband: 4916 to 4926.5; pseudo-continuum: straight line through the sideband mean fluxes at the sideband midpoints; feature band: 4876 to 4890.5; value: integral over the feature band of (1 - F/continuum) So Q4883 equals -0.70 angstrom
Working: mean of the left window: 26.4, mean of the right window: 28.8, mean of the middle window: 28.3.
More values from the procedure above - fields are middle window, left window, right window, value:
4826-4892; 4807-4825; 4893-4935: 3.6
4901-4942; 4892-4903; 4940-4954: 1.0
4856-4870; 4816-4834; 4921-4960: 1.2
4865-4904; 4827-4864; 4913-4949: 0.2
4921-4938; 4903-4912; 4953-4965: -0.2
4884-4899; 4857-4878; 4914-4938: -1.4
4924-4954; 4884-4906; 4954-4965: -1.8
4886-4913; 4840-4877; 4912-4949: -1.4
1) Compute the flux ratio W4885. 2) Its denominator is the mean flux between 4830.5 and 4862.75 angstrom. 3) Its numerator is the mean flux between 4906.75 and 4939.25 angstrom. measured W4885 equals 1.08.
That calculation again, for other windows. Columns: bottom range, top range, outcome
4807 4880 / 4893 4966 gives 1.07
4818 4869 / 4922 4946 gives 1.07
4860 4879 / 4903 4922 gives 1.14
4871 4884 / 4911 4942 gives 1.09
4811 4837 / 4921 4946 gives 1.04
